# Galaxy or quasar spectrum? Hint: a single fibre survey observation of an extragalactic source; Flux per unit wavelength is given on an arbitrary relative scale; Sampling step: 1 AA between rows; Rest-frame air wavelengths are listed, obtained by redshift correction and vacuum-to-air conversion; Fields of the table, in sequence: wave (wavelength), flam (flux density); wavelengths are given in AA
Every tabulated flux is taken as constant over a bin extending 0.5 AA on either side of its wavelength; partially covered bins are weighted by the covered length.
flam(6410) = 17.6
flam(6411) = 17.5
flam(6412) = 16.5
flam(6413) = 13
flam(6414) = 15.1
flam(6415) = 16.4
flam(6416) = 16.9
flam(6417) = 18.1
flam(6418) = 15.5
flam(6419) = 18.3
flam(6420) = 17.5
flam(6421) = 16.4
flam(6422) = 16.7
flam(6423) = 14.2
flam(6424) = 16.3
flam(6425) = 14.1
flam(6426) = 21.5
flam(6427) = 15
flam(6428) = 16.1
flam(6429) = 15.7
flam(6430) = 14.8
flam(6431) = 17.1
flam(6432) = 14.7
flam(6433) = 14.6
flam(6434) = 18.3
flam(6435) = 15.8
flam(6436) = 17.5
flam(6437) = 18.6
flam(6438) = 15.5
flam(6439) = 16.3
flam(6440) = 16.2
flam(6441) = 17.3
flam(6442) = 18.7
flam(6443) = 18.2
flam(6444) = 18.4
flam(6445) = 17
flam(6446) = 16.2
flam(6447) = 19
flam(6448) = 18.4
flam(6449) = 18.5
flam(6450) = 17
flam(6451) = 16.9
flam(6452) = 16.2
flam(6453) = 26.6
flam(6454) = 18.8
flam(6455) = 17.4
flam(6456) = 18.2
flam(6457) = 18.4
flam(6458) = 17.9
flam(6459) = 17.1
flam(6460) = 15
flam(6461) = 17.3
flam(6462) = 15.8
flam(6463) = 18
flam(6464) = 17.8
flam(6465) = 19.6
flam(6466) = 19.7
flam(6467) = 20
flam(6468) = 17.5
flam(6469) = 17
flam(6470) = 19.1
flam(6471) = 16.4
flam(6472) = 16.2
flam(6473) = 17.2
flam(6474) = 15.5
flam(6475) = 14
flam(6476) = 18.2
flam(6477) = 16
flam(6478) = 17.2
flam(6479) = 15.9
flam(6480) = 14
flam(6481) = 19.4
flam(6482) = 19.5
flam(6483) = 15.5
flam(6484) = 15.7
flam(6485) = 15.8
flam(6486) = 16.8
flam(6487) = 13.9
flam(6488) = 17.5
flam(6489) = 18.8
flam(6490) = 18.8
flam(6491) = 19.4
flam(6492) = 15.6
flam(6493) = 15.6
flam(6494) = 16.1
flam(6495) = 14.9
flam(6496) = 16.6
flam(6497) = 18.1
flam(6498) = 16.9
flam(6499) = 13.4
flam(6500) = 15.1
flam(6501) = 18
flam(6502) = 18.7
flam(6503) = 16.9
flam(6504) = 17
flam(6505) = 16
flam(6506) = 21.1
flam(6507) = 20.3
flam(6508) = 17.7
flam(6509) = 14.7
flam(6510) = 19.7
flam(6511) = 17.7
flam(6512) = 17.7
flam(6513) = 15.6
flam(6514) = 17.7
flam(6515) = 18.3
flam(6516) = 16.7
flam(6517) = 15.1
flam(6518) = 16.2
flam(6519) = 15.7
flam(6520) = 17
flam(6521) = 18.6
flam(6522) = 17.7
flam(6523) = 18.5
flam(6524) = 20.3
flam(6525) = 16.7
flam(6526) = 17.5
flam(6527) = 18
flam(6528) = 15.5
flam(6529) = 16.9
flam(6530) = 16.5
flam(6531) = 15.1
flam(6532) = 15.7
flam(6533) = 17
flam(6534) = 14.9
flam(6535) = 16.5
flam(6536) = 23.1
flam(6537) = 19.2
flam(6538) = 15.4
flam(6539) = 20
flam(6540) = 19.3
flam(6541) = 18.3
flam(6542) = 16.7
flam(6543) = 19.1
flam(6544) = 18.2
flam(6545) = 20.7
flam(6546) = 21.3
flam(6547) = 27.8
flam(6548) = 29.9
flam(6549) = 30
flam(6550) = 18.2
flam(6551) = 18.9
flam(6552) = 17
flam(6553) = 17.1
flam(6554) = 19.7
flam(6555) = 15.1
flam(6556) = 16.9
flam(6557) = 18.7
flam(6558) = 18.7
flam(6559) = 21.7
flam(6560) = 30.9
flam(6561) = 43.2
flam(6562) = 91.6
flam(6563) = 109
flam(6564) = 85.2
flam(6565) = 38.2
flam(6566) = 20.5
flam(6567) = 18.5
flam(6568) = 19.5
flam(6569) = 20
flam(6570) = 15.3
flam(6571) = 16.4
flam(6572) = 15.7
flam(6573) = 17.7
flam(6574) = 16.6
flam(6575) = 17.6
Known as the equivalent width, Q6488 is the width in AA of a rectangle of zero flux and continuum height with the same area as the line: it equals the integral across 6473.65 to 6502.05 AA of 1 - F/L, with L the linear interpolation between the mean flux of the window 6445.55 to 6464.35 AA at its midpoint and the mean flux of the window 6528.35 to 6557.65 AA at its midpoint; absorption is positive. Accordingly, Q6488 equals 2.8 AA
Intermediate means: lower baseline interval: 17.9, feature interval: 16.6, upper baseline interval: 19.1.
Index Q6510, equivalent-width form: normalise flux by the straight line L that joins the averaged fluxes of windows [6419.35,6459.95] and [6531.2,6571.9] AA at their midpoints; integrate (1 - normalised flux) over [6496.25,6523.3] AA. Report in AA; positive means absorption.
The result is 6.6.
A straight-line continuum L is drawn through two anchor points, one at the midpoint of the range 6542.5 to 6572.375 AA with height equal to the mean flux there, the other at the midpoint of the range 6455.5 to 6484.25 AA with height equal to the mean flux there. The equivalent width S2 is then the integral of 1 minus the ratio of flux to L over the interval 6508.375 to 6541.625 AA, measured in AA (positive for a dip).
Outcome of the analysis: 9.9 AA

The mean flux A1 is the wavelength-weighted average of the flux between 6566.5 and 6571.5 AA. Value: 17.9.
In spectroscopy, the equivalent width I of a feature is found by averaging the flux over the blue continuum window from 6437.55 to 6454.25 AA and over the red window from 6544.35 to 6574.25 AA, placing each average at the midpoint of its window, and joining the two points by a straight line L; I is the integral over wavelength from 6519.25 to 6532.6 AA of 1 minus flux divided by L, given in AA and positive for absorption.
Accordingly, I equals 4.4 AA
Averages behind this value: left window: 17.9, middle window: 17.2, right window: 29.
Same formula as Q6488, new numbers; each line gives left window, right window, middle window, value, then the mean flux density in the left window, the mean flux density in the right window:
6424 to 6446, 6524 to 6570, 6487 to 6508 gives 4.2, 16.7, 25.1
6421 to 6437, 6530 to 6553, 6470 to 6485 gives 0.9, 16.2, 19.5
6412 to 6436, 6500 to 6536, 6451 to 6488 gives -1.4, 16.2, 17.3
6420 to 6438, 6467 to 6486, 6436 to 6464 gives -2.1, 16.3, 16.8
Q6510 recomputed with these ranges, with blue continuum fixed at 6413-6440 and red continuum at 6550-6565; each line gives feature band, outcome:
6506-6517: 4.4 AA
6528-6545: 8.1 AA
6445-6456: 0.9 AA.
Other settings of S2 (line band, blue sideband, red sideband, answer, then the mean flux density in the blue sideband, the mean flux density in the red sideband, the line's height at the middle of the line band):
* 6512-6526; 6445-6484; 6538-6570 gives 4.0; 17.6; 28.6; 24.3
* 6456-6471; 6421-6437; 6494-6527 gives -1.0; 16.2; 17.2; 16.7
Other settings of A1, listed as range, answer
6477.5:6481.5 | 16.6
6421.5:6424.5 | 15.7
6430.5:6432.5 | 15.9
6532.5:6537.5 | 18.1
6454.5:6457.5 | 18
